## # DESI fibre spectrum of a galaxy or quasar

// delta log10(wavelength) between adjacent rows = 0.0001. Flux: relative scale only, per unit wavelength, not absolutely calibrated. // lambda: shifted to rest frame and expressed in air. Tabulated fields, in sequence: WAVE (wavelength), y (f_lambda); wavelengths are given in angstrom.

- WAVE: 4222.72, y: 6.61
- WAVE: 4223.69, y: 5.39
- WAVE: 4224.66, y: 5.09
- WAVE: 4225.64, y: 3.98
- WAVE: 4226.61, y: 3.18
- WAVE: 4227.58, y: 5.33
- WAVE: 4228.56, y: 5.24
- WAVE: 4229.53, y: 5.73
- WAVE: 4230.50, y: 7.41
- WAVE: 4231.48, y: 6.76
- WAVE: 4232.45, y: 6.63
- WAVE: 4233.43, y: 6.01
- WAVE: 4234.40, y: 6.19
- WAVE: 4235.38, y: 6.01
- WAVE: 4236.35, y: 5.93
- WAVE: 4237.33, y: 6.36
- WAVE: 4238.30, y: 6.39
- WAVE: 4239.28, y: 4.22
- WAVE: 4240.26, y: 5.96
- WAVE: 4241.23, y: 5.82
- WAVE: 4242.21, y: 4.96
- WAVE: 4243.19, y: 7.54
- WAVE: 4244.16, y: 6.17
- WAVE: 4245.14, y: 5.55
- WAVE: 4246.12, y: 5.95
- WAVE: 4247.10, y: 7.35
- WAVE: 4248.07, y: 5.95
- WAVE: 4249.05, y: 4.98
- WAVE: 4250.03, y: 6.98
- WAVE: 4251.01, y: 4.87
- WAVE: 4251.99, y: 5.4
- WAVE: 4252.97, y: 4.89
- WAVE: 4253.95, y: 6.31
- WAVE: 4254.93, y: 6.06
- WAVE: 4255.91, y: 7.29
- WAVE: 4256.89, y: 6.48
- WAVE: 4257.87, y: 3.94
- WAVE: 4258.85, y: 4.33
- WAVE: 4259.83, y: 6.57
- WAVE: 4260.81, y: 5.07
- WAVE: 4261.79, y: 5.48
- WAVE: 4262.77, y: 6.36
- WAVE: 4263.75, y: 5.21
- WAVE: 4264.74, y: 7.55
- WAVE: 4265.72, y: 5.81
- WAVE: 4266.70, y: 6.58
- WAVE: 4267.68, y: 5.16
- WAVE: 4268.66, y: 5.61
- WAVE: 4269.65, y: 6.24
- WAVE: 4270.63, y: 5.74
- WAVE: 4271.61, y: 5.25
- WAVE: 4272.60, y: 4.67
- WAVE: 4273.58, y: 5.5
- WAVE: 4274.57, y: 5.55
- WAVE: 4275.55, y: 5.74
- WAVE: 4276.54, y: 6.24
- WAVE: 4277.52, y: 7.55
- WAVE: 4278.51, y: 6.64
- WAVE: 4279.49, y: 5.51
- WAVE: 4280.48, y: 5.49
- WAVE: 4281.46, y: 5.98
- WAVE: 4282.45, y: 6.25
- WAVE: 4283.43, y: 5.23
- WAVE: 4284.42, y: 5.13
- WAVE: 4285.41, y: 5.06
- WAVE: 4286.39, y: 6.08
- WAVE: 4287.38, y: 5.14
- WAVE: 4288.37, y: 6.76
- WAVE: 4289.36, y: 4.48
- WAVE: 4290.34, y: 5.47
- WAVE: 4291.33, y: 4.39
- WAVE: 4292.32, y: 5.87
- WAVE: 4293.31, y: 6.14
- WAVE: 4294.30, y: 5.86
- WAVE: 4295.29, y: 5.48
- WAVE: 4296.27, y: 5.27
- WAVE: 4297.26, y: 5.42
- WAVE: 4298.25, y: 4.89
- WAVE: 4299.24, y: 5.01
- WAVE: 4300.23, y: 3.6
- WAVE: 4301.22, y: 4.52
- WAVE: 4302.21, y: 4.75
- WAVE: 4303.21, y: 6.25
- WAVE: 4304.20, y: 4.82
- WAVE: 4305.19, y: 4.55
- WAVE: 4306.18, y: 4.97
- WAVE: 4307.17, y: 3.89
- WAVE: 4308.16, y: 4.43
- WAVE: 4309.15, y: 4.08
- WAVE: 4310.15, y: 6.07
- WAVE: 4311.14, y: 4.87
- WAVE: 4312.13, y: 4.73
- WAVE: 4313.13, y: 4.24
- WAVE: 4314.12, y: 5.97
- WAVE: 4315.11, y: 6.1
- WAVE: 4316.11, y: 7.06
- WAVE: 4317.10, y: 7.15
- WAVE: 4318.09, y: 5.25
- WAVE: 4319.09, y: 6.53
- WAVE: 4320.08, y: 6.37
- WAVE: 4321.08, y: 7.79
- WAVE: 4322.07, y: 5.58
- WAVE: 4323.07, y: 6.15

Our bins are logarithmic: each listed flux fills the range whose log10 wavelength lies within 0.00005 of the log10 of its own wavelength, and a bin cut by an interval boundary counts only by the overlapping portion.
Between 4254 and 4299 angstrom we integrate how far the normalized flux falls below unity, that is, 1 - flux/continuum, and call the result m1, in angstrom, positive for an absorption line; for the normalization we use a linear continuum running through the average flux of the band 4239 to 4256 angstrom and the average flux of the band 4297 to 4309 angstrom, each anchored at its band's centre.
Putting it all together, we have -3.6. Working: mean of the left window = 5.89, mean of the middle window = 5.7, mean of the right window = 4.73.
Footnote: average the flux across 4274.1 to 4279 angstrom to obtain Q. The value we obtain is 6.35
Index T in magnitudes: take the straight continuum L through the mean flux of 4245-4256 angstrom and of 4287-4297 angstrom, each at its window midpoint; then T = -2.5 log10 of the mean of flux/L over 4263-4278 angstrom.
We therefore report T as -0.03 mag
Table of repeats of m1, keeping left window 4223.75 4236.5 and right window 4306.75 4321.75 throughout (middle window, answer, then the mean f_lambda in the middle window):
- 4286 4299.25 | 0.44 angstrom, 5.46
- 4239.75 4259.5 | -0.71 angstrom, 5.84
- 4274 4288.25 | -0.52 angstrom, 5.85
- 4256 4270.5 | -0.37 angstrom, 5.79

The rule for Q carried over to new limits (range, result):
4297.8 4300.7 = 4.5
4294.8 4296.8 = 5.4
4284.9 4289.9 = 5.51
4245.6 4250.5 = 6.24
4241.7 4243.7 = 6.25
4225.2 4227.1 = 3.59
